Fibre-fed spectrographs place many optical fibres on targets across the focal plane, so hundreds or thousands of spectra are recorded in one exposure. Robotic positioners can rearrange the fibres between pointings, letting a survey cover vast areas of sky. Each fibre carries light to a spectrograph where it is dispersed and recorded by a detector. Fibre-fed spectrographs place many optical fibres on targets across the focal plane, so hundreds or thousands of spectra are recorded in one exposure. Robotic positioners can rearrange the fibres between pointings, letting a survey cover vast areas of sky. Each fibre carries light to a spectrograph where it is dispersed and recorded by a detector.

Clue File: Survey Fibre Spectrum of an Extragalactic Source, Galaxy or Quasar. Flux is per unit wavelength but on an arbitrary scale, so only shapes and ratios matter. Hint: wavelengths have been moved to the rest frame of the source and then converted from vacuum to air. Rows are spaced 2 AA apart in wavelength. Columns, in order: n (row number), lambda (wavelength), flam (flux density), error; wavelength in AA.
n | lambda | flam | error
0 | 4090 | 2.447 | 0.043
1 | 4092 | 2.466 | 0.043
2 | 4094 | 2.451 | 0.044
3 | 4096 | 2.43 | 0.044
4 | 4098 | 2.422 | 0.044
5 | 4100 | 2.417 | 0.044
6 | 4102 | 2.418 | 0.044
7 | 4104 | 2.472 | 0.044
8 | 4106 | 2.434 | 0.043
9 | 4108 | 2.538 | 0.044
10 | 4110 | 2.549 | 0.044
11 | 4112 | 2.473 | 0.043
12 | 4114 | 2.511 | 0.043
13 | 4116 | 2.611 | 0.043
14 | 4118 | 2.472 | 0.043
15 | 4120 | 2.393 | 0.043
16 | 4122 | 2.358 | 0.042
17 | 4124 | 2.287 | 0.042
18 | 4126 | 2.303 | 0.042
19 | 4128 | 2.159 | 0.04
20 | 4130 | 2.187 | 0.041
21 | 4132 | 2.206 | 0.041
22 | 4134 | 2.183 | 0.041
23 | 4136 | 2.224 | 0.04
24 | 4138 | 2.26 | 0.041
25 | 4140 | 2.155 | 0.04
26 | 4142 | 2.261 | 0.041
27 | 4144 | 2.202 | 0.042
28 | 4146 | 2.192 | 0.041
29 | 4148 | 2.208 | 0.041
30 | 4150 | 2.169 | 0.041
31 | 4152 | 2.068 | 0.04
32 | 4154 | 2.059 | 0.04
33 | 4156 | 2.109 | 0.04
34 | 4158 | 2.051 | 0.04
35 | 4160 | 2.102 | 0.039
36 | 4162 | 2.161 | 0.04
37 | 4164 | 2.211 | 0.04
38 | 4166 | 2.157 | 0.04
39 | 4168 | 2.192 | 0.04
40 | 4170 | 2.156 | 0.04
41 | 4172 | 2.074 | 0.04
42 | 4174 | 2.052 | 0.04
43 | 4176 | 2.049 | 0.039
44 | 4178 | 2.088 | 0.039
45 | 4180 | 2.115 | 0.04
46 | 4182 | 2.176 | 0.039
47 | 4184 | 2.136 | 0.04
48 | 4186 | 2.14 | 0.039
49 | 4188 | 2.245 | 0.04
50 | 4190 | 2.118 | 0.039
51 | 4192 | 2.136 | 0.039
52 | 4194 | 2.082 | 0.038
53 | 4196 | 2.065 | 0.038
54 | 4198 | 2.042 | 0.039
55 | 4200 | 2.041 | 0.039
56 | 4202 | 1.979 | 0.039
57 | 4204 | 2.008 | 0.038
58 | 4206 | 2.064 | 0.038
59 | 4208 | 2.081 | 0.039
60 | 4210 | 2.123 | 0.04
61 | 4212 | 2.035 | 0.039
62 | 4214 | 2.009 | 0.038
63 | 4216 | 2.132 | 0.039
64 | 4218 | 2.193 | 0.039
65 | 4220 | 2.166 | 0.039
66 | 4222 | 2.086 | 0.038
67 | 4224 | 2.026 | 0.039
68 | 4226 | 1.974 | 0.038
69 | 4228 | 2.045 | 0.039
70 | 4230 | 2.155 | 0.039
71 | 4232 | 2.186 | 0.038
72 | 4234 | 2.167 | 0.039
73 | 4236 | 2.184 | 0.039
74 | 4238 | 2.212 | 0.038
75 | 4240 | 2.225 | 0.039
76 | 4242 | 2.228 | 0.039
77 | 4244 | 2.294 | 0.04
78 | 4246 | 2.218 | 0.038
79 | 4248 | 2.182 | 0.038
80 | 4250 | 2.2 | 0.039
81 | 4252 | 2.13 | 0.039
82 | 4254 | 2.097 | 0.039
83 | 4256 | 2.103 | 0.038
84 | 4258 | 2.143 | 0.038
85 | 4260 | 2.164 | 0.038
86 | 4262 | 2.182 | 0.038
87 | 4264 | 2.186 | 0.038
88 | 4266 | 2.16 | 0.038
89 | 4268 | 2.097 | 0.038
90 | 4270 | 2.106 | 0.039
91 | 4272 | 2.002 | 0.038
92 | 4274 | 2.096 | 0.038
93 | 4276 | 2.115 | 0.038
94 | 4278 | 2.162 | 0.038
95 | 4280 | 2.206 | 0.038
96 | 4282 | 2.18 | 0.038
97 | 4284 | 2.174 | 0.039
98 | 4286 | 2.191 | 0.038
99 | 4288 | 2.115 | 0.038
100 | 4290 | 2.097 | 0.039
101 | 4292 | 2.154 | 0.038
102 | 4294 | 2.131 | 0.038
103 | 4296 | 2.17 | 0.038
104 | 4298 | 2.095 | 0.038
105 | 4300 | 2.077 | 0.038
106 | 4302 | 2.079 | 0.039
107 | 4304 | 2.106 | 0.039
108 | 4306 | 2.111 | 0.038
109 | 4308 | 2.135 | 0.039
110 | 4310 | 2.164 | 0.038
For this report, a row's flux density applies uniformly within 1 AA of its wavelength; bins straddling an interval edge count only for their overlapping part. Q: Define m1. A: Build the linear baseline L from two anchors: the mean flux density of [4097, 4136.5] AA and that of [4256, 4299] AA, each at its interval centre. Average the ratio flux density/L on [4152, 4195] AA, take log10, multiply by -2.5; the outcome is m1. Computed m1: 0.085 mag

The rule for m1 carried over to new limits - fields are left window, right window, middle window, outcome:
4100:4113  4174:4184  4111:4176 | 0.03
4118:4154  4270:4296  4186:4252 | 0.03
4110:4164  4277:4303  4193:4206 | 0.09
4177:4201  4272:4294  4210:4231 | 0.02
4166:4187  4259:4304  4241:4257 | -0.03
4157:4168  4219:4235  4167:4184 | 0.01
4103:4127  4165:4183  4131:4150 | 0.05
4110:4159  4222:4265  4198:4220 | 0.06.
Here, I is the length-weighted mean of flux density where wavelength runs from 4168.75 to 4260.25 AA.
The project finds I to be 2.12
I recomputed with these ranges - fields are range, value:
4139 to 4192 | 2.14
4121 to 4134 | 2.24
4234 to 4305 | 2.15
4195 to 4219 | 2.06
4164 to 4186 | 2.12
